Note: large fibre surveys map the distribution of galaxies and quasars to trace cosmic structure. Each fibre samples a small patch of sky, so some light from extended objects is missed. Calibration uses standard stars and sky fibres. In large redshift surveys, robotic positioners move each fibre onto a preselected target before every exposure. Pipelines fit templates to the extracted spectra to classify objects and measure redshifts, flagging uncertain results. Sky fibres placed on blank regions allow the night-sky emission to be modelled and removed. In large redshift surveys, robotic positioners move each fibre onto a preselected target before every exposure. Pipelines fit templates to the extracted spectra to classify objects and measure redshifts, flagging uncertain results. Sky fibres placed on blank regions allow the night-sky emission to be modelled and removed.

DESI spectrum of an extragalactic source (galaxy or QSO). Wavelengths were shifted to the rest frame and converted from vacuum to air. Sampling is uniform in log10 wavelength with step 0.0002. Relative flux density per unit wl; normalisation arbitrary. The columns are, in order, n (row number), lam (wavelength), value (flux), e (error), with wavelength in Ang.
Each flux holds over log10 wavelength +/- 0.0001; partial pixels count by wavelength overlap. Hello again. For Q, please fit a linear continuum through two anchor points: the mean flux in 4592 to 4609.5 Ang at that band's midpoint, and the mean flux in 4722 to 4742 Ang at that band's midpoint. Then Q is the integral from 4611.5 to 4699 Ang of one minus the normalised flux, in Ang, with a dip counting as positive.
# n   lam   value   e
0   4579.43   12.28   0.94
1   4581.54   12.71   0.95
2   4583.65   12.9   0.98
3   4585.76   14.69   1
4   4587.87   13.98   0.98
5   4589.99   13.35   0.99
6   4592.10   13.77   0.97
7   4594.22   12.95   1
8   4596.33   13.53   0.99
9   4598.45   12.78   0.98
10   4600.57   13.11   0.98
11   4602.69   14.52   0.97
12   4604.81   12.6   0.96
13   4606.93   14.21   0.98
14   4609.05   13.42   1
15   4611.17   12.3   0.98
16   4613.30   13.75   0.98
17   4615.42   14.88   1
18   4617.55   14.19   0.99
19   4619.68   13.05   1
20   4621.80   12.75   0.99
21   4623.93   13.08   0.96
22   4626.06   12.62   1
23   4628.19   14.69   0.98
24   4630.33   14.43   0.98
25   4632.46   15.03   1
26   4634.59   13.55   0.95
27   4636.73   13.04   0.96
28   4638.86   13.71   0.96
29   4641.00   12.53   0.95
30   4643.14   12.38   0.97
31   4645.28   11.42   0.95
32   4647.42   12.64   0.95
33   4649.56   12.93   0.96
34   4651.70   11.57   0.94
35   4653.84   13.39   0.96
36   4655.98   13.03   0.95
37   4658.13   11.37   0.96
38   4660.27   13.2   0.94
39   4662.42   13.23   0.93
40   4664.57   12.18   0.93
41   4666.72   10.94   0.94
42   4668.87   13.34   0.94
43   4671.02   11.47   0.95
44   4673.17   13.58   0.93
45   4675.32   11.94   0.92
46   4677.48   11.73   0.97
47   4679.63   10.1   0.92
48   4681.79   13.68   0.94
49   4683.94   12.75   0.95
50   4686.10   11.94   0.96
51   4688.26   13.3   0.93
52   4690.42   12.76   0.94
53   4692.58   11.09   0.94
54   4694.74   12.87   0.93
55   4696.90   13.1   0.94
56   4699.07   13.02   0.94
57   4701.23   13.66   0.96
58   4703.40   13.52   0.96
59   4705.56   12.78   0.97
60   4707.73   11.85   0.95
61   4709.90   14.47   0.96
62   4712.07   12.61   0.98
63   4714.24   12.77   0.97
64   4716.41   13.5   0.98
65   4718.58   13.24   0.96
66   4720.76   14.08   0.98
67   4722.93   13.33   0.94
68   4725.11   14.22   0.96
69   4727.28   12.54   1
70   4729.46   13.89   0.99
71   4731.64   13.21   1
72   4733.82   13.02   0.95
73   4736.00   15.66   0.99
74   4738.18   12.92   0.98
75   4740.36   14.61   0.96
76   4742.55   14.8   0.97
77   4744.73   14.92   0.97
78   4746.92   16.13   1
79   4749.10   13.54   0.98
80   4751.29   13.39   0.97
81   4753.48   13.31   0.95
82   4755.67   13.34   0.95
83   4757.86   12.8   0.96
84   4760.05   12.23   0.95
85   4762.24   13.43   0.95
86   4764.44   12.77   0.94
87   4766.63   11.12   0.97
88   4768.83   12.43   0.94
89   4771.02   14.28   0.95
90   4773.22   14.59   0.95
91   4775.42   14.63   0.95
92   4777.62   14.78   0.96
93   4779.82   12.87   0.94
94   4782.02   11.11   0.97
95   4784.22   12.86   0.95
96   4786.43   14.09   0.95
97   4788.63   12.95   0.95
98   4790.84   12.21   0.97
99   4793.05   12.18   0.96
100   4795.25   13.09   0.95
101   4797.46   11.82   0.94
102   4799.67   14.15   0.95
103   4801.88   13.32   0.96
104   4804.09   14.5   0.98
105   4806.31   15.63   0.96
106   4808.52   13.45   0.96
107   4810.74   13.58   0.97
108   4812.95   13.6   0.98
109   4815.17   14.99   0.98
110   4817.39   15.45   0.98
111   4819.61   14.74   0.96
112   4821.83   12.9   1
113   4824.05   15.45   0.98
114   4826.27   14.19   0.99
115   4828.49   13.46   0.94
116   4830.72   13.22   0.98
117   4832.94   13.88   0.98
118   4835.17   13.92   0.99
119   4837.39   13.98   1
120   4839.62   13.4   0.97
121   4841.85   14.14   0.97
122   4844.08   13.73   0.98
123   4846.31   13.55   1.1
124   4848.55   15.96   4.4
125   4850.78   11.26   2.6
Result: 4.7 Ang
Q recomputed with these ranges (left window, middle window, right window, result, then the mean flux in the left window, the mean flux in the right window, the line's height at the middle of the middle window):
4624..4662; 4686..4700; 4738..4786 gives 0.6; 13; 13.5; 13.2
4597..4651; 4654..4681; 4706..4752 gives 2.5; 13.3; 13.7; 13.5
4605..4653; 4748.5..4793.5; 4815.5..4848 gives 2.3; 13.3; 14.1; 13.8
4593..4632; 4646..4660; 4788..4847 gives 1.1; 13.5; 13.8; 13.6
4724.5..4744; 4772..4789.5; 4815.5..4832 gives 0.7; 13.9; 14.2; 14.1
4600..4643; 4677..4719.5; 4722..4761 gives 2.9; 13.6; 13.8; 13.7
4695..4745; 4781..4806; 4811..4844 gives 1.6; 13.5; 14.1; 13.9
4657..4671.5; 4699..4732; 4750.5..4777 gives -1.4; 12.3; 13.2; 12.8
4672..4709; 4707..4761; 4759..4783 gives -3.2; 12.6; 13.1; 12.9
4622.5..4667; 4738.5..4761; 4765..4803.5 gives -1.4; 12.9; 13.1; 13.1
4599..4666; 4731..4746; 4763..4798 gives -1.3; 13.2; 13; 13.1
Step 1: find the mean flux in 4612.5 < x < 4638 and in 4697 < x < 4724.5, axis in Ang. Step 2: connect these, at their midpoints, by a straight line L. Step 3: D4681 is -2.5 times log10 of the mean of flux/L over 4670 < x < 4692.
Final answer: 0.095 mag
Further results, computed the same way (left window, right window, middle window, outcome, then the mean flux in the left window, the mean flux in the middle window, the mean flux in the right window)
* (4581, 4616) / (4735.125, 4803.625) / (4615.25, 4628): 0.01 mag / 13.5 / 13.4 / 13.4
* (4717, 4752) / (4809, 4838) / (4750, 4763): 0.07 mag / 14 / 13.1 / 14.1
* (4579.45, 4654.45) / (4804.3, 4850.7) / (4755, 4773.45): 0.08 mag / 13.3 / 12.9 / 14.1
